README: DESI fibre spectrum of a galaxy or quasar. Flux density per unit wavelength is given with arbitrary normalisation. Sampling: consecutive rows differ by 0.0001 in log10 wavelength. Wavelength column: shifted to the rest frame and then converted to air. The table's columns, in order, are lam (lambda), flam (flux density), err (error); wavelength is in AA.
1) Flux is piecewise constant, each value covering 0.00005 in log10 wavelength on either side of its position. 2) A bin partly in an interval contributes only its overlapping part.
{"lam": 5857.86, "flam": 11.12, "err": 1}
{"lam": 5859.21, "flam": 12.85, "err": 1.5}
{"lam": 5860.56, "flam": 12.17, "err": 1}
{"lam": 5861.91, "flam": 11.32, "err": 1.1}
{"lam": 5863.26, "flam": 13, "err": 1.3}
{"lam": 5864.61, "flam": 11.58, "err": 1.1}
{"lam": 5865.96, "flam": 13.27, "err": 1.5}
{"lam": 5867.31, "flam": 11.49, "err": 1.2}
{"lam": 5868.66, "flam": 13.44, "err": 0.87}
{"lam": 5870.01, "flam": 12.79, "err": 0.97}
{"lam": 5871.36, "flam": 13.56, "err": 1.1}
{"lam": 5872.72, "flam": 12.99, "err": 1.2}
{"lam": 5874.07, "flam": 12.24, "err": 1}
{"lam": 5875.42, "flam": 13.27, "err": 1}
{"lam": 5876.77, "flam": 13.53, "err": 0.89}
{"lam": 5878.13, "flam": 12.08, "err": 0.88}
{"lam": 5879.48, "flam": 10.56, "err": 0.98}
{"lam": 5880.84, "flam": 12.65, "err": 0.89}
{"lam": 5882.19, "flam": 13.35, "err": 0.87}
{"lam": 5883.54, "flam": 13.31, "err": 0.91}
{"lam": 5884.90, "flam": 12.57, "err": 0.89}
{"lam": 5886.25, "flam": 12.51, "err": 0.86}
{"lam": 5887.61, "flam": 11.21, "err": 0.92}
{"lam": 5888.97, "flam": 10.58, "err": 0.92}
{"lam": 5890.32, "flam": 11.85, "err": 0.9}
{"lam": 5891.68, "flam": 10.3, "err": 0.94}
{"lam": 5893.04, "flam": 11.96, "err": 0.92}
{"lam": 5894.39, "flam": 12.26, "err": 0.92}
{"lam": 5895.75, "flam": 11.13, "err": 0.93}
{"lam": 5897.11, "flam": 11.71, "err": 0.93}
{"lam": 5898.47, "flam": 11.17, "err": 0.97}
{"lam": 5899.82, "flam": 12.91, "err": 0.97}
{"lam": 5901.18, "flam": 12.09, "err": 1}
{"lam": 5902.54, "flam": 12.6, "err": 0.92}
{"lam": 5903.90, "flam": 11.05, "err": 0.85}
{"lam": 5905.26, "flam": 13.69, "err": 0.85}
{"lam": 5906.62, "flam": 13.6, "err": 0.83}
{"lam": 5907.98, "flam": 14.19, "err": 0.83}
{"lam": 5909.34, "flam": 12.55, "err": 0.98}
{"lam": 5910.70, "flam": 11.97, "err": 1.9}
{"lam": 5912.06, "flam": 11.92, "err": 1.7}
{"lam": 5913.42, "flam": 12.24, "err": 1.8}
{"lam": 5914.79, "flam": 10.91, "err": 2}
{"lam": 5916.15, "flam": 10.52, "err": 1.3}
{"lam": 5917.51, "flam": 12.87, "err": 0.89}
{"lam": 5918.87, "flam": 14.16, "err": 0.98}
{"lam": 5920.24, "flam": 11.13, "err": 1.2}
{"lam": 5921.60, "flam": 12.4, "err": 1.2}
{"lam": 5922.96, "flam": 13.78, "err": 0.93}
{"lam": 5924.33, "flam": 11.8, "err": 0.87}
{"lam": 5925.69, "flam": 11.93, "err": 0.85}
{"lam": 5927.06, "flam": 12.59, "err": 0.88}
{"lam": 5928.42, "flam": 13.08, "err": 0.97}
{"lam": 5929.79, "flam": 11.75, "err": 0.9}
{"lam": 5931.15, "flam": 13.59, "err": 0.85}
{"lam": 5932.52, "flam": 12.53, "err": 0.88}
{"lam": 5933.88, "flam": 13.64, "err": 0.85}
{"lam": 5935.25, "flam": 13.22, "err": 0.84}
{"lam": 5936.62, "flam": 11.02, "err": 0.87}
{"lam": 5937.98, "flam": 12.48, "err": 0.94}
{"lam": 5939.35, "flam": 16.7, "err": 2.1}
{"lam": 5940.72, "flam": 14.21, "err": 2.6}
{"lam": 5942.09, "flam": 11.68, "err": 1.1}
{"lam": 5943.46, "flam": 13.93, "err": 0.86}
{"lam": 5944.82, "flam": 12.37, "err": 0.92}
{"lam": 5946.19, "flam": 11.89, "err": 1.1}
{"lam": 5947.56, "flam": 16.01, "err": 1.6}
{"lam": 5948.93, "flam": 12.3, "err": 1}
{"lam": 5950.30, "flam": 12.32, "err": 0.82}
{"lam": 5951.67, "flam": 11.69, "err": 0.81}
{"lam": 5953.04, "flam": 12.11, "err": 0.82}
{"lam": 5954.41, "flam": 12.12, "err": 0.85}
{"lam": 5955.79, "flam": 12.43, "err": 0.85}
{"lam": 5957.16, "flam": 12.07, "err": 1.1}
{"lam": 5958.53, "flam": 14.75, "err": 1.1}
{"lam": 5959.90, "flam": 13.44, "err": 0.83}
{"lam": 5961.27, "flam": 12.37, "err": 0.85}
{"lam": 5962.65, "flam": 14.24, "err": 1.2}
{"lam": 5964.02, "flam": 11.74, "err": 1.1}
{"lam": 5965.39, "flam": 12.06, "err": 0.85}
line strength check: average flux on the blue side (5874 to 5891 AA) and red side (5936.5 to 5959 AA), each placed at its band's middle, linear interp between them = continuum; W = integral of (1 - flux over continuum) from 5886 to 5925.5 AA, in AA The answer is 1.37 AA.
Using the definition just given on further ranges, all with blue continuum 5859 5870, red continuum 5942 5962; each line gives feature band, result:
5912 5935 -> 0.4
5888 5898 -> 0.9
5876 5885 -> -0.1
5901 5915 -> 0.1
